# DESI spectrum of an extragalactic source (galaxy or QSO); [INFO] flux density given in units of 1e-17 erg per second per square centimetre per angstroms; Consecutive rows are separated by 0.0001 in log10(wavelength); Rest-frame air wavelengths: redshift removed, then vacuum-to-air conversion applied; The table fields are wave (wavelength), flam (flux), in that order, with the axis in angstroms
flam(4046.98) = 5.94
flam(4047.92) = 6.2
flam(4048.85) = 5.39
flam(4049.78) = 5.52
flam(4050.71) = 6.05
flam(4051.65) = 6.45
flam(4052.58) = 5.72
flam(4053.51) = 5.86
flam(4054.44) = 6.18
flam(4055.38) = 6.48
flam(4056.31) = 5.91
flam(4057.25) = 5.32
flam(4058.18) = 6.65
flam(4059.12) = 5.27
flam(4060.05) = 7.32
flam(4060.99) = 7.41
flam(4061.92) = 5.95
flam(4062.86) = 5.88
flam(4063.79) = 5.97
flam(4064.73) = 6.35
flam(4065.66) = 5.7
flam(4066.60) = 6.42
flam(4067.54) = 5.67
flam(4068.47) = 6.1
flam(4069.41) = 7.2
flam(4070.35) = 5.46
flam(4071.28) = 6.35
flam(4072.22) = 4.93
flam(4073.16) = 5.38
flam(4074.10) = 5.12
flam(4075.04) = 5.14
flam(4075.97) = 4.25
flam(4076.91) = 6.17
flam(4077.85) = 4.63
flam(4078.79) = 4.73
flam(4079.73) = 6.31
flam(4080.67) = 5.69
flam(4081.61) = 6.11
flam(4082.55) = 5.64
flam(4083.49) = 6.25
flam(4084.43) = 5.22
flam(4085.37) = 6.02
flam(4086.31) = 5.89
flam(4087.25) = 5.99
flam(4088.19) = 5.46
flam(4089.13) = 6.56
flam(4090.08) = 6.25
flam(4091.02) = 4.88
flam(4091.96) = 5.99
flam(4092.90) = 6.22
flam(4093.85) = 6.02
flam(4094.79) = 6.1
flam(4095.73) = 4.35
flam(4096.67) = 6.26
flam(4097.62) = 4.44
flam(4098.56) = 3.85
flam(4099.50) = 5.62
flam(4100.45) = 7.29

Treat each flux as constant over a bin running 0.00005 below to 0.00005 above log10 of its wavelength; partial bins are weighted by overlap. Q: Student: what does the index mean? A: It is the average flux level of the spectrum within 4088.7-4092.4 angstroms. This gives 5.91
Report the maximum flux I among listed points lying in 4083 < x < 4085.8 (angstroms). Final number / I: 6.25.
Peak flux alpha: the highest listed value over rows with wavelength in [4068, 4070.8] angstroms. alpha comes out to 7.2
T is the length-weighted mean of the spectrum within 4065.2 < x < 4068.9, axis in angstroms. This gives 5.97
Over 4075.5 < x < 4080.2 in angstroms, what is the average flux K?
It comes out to 5.22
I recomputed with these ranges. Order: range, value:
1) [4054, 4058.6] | 6.65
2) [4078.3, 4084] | 6.31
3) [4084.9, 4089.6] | 6.56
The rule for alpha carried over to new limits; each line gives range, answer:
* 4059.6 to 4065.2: 7.41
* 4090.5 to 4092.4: 5.99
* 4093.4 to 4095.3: 6.1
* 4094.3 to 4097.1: 6.26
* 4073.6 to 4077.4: 6.17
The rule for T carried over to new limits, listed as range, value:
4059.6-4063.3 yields 6.63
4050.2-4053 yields 6.07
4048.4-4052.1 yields 5.85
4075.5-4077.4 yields 5.22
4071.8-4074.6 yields 5.14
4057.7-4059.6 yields 5.98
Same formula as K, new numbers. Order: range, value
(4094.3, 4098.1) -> 5.3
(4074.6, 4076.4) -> 4.72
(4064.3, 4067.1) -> 6.15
